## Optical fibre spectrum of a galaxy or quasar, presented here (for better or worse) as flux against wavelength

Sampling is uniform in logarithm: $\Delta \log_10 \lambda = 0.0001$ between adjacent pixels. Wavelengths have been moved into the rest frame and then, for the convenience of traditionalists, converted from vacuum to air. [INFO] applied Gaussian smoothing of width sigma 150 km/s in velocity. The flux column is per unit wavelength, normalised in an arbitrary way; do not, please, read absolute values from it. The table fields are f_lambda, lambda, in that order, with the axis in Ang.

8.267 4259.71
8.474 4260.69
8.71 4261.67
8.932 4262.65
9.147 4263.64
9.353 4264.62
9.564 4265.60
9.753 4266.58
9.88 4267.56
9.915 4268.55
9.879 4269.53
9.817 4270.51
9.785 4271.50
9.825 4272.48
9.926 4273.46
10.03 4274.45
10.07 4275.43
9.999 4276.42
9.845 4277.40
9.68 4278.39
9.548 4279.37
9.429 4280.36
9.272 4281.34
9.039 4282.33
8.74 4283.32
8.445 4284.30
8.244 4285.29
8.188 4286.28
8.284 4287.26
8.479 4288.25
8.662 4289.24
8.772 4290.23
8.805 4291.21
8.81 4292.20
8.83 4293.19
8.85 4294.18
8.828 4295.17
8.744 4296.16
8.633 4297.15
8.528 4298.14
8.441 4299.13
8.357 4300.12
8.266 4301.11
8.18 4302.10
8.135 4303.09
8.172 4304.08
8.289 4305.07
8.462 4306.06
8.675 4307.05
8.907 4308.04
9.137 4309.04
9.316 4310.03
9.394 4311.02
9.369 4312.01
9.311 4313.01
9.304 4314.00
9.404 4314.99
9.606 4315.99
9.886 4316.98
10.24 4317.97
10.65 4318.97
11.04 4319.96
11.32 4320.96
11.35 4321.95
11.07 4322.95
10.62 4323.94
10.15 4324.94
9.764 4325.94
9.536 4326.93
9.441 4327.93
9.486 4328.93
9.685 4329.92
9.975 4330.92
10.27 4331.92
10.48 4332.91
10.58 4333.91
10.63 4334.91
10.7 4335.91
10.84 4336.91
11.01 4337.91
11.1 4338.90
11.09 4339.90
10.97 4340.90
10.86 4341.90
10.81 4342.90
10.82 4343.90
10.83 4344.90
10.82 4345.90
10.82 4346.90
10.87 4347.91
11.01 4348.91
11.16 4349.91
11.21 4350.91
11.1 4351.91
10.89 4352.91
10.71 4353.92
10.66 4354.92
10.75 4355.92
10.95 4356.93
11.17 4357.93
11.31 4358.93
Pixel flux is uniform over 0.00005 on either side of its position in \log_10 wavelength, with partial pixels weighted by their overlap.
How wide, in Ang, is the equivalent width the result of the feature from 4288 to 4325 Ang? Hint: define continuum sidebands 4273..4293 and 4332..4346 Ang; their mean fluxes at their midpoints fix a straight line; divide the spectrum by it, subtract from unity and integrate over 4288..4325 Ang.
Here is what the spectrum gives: 2.3 Ang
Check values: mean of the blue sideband 9.1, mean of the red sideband 10.8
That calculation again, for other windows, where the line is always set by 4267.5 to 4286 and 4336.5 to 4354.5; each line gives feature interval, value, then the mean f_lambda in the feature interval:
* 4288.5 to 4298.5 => 1.14 Ang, 8.74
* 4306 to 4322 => 0.90 Ang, 9.72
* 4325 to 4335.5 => 0.62 Ang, 10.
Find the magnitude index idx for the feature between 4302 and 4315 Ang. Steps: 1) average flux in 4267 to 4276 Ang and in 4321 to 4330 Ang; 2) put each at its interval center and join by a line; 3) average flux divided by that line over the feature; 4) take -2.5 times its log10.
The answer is 0.14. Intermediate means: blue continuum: 9.9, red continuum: 10.2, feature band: 8.87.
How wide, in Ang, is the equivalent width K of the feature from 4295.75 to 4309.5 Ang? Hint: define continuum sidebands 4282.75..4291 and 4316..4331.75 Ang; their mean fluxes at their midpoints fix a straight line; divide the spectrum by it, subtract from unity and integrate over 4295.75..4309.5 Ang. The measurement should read 1.12 Ang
